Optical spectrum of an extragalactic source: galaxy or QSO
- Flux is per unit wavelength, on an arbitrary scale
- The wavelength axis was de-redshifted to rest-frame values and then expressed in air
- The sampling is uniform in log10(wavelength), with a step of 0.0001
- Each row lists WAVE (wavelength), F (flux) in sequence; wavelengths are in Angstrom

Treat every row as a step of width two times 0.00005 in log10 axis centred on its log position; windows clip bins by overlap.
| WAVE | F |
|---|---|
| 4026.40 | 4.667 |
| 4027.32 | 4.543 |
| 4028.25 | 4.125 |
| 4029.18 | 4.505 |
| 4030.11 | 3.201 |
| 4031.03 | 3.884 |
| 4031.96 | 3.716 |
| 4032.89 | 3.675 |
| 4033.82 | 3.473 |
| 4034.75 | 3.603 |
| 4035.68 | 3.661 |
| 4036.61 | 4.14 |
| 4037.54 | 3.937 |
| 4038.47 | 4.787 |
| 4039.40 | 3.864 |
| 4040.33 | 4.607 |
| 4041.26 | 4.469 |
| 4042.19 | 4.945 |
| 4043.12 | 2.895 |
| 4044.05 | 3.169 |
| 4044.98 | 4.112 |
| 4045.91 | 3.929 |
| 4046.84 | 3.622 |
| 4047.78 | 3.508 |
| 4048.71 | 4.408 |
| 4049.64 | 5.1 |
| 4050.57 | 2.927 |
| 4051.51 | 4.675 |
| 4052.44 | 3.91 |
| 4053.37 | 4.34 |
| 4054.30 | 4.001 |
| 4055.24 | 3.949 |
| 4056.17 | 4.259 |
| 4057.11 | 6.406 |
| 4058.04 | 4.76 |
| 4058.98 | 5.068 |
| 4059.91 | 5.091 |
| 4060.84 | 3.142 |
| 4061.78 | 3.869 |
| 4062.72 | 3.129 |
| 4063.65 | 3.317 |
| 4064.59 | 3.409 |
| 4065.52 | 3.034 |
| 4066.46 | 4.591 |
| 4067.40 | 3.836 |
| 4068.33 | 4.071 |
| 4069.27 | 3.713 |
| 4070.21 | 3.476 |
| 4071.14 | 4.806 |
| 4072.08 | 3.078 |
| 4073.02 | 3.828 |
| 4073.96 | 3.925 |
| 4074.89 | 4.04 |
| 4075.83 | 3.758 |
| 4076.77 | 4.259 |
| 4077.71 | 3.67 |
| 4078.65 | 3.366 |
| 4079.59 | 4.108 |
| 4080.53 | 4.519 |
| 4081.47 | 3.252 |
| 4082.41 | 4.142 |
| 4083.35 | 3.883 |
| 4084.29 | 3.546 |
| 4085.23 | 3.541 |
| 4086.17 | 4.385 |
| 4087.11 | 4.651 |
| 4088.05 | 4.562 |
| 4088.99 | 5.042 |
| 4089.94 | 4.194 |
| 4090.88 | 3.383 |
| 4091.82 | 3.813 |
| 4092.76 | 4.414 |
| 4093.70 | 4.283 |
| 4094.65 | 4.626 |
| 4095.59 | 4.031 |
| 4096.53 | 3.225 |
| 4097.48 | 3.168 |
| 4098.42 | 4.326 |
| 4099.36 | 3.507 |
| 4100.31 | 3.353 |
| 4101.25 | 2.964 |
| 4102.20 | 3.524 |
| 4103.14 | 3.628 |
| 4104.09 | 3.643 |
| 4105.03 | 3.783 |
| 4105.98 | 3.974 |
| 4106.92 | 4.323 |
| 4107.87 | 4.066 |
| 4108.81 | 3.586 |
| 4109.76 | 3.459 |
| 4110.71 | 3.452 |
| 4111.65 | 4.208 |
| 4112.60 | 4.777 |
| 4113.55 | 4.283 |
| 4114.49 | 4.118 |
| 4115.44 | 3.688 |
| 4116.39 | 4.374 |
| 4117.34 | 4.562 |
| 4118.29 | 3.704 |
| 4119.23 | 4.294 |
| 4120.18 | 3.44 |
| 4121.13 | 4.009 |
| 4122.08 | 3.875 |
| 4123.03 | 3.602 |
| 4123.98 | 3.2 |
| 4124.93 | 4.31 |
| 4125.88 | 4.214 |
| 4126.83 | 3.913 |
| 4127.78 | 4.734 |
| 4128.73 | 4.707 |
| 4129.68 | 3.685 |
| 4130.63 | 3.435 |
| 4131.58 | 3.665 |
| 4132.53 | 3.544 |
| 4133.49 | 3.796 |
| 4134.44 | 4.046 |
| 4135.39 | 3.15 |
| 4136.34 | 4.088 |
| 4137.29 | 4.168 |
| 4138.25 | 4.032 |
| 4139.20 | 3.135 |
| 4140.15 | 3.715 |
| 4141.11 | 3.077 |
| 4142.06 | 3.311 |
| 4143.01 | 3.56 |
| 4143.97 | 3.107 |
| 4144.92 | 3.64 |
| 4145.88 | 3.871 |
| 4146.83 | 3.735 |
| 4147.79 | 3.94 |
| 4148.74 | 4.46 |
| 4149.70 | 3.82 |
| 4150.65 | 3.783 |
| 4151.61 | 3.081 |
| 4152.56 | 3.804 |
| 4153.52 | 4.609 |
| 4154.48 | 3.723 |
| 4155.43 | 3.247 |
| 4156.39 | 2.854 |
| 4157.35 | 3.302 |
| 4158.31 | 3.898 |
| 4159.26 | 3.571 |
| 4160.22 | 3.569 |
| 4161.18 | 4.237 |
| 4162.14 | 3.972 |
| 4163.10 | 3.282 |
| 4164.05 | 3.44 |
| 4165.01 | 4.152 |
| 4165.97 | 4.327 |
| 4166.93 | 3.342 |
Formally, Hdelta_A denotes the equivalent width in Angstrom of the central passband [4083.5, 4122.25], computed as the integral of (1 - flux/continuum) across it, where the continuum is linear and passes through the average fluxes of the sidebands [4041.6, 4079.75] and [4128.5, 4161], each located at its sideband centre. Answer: -1.2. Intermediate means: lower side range 3.99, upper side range 3.68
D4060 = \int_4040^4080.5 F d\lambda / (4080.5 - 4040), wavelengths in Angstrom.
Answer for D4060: 4.02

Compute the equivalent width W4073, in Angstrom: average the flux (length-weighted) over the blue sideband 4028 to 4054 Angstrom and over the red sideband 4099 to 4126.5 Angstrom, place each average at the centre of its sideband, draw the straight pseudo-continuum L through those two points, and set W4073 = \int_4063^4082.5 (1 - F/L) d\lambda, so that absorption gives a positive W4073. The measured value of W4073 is 0.58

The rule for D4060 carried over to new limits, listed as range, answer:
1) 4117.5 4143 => 3.81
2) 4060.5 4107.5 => 3.84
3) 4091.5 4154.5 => 3.84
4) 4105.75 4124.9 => 3.96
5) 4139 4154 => 3.68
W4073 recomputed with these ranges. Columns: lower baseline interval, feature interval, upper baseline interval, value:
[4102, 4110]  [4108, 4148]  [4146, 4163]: -0.8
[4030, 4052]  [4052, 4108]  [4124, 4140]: -0.6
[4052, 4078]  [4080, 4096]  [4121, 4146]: -0.8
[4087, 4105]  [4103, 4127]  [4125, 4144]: -0.7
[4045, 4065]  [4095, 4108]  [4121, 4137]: 1.0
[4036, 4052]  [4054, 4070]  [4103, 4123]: -0.2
